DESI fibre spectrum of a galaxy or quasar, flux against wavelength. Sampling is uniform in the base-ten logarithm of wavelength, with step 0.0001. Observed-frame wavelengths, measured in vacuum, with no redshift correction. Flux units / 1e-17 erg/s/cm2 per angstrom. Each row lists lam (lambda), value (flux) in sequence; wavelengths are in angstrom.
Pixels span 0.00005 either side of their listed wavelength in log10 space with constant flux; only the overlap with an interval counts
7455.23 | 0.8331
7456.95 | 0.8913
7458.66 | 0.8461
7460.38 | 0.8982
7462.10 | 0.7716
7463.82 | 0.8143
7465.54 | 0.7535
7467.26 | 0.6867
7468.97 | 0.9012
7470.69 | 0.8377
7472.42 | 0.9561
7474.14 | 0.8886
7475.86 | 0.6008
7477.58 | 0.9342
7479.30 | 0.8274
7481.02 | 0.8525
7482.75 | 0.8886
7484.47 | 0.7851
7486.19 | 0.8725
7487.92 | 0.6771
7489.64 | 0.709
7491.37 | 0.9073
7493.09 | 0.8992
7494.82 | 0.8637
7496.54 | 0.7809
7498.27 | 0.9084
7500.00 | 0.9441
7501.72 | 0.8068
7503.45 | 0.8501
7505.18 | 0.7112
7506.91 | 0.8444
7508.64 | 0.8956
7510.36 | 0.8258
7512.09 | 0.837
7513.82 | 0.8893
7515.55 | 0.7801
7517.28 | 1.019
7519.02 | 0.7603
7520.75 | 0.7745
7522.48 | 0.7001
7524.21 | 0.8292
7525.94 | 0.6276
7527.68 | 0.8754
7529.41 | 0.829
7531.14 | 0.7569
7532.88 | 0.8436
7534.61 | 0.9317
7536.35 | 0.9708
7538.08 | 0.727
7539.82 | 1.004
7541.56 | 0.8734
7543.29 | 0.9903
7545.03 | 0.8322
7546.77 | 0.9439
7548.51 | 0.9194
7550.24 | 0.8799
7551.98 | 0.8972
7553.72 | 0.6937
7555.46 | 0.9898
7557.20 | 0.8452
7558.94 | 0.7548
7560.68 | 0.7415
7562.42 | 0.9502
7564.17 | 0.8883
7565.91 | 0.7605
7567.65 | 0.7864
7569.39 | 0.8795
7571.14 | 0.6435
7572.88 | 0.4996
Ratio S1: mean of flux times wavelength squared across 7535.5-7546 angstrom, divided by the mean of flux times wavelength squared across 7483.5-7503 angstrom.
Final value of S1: 1.09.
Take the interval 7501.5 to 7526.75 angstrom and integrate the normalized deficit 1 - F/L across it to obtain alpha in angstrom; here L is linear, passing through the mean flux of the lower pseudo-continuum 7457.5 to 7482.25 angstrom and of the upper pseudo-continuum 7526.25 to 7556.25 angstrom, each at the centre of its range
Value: 1.37 angstrom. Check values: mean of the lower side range 0.828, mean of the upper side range 0.875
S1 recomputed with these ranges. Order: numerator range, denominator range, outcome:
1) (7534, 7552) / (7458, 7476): 1.13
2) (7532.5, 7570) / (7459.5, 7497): 1.08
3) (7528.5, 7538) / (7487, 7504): 1.04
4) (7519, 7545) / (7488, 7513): 1.01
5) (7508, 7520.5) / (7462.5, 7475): 1.04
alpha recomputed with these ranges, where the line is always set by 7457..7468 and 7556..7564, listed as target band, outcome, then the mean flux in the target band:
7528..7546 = -1.1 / 0.876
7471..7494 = -0.6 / 0.831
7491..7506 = -0.7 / 0.851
